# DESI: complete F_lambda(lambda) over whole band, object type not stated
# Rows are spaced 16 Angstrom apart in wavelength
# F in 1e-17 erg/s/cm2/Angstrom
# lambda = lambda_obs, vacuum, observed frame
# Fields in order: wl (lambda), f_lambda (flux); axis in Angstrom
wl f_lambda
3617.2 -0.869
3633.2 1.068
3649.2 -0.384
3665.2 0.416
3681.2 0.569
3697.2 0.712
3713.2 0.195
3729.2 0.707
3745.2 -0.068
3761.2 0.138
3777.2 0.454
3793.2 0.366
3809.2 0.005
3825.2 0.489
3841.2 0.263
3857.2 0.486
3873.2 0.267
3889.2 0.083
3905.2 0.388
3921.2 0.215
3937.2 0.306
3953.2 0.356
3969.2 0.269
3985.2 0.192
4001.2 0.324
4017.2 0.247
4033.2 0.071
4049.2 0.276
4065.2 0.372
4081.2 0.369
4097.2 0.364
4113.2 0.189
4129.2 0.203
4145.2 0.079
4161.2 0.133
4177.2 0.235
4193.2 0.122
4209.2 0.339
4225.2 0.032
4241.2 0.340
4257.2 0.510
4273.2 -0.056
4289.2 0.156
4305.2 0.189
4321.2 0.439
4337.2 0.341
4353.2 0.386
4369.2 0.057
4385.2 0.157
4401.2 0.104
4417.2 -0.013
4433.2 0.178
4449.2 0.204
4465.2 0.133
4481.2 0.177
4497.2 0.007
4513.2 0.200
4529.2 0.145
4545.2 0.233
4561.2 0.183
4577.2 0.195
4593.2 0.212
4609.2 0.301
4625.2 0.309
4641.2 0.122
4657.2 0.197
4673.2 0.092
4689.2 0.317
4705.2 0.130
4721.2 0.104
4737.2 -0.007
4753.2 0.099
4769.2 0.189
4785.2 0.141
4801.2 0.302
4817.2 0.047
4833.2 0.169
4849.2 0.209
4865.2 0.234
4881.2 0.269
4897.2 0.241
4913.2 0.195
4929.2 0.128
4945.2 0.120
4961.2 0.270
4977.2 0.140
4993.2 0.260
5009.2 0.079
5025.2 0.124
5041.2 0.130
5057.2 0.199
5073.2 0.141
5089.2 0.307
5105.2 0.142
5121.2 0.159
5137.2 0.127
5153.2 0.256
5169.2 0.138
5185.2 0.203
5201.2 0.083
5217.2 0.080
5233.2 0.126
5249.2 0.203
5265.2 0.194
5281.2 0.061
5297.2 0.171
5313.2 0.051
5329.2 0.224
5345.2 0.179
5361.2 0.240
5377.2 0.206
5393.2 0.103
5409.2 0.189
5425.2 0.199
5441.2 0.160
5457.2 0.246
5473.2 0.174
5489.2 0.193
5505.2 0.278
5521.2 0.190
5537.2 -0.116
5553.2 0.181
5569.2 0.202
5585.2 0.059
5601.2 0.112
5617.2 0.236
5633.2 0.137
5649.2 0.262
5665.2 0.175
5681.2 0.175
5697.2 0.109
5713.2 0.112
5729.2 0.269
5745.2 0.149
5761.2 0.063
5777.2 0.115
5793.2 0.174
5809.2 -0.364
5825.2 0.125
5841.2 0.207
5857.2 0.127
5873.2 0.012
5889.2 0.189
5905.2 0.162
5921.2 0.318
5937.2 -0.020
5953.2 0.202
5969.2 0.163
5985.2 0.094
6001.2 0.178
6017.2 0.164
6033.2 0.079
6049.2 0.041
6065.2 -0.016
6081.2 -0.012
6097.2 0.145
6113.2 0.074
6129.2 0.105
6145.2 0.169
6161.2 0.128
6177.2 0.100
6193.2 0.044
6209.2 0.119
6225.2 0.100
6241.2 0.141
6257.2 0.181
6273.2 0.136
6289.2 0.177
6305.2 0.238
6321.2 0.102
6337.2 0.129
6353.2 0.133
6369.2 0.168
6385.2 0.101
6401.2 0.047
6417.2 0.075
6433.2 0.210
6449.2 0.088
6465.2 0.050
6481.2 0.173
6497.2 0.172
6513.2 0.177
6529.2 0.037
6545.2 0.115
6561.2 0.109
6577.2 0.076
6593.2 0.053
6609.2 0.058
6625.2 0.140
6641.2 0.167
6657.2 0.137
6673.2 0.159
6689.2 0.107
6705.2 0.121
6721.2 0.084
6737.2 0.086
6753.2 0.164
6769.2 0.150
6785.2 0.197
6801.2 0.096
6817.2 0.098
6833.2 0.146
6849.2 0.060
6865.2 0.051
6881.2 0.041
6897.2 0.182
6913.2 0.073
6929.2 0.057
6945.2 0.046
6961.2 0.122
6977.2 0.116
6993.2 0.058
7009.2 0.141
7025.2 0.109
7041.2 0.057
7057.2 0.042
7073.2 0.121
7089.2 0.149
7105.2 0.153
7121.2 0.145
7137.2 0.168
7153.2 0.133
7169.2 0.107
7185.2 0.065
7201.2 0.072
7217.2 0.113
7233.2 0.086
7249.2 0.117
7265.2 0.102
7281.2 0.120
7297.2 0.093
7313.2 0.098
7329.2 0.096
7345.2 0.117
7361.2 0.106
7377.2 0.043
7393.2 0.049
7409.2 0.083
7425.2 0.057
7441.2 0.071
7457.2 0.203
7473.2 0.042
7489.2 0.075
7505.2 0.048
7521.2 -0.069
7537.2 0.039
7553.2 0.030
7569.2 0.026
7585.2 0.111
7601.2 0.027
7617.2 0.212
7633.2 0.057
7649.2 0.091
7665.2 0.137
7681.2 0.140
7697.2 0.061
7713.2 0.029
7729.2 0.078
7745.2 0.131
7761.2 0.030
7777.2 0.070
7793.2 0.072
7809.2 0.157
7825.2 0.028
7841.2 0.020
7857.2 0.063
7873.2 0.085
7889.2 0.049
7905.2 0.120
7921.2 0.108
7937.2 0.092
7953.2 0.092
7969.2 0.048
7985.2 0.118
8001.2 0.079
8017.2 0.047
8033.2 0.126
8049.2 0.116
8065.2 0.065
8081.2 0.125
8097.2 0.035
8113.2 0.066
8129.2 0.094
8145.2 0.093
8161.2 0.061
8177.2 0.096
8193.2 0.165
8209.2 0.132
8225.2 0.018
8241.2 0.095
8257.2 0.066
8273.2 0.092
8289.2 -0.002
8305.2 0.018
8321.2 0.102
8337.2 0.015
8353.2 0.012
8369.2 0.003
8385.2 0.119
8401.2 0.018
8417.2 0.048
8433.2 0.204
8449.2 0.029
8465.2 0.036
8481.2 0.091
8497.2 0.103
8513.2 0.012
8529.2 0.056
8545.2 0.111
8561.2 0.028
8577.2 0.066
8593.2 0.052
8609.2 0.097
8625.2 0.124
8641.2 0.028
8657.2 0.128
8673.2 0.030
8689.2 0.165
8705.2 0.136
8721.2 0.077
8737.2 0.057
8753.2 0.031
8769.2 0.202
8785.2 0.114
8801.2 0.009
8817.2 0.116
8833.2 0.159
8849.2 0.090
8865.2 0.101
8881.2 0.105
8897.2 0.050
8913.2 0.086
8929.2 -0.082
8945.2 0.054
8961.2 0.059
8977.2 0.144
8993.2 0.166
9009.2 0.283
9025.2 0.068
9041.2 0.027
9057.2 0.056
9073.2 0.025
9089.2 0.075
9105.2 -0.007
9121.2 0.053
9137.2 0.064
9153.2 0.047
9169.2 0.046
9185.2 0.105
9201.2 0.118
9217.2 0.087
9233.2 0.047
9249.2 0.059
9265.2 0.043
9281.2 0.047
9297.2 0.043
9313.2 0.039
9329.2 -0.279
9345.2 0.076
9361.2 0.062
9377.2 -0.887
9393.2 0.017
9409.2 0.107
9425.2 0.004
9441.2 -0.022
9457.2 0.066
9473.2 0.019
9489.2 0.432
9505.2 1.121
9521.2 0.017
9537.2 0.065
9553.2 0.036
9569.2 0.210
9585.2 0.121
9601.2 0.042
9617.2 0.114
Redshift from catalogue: 1.55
